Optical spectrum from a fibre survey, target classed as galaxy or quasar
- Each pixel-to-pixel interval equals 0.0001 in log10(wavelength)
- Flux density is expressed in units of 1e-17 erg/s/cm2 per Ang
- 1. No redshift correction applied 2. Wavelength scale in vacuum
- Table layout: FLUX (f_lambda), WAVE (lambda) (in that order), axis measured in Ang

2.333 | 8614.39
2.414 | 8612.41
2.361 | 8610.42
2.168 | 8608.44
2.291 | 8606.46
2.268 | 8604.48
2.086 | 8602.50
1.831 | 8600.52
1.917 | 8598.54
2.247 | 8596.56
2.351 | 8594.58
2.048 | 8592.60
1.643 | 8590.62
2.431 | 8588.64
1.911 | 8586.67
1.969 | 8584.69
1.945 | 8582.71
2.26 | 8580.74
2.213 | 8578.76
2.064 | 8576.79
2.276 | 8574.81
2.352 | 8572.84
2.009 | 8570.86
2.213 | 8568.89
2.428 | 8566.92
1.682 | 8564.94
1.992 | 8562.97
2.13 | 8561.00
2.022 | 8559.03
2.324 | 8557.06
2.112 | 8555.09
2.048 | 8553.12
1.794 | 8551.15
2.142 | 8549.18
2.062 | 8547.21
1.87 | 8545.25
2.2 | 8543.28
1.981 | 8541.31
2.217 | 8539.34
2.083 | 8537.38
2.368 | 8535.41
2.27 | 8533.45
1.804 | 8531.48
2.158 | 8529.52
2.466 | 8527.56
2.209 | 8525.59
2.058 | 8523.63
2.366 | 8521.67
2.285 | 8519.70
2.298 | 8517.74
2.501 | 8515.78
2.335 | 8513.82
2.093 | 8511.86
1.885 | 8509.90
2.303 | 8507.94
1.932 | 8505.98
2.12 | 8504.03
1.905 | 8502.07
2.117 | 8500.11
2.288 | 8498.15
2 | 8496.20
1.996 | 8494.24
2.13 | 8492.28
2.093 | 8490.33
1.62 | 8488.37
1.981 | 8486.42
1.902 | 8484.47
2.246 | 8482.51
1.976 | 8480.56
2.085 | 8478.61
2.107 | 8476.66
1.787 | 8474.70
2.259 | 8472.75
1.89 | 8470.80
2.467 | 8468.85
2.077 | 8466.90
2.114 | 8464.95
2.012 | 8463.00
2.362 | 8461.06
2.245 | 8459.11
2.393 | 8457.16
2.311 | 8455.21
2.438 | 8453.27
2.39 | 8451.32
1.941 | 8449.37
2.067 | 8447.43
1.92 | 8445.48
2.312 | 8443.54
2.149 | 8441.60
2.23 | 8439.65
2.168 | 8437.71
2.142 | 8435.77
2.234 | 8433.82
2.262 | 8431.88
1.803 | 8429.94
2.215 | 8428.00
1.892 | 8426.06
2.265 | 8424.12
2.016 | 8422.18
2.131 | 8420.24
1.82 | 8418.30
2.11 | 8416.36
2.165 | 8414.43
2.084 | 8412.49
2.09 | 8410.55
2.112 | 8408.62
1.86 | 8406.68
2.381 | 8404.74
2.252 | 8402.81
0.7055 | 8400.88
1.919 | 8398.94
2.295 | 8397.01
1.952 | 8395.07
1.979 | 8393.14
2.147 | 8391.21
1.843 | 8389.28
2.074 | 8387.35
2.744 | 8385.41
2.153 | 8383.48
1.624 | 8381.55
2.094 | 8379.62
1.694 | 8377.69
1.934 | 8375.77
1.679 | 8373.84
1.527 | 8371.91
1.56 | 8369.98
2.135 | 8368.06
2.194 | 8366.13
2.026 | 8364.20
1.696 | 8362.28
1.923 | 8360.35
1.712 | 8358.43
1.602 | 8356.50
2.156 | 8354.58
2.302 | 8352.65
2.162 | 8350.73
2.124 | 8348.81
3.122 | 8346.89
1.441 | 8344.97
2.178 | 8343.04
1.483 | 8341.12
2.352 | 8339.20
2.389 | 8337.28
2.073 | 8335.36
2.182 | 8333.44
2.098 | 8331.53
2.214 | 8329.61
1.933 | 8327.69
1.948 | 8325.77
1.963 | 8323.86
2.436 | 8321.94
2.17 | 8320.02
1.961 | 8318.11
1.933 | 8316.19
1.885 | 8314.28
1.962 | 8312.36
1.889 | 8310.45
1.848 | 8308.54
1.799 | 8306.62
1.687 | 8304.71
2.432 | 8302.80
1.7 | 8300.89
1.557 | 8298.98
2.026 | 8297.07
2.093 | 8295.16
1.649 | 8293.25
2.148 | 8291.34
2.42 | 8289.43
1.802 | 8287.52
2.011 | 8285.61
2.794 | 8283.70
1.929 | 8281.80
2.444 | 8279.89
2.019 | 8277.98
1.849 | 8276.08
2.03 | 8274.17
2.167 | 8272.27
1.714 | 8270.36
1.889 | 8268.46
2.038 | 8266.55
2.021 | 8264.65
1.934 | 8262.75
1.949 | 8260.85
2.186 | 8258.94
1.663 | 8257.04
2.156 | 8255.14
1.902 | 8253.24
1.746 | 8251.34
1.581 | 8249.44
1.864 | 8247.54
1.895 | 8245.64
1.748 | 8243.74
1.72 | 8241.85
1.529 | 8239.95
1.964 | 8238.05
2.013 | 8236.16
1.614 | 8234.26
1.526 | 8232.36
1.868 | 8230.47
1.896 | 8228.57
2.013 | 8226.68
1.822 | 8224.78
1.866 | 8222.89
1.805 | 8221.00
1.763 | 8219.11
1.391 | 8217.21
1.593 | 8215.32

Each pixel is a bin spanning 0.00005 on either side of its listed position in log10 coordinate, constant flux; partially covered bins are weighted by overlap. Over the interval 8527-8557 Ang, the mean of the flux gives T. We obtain 2.11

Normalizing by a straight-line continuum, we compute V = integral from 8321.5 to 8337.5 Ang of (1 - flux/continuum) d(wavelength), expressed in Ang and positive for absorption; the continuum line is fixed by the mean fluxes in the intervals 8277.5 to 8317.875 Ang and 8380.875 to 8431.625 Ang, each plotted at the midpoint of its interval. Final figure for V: -0.86 Ang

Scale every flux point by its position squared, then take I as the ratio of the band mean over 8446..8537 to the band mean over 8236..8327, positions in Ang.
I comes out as 1.15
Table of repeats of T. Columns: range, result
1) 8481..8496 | 1.99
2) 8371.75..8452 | 2.04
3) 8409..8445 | 2.11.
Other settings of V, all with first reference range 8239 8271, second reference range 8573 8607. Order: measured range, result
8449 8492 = -2.3 Ang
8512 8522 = -1.4 Ang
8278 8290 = -2.1 Ang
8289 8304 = -0.8 Ang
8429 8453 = -1.8 Ang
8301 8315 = -0.1 Ang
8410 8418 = -0.5 Ang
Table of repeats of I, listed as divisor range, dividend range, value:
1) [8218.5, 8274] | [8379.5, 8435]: 1.14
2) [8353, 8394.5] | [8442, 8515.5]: 1.12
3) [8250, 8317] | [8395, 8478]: 1.10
